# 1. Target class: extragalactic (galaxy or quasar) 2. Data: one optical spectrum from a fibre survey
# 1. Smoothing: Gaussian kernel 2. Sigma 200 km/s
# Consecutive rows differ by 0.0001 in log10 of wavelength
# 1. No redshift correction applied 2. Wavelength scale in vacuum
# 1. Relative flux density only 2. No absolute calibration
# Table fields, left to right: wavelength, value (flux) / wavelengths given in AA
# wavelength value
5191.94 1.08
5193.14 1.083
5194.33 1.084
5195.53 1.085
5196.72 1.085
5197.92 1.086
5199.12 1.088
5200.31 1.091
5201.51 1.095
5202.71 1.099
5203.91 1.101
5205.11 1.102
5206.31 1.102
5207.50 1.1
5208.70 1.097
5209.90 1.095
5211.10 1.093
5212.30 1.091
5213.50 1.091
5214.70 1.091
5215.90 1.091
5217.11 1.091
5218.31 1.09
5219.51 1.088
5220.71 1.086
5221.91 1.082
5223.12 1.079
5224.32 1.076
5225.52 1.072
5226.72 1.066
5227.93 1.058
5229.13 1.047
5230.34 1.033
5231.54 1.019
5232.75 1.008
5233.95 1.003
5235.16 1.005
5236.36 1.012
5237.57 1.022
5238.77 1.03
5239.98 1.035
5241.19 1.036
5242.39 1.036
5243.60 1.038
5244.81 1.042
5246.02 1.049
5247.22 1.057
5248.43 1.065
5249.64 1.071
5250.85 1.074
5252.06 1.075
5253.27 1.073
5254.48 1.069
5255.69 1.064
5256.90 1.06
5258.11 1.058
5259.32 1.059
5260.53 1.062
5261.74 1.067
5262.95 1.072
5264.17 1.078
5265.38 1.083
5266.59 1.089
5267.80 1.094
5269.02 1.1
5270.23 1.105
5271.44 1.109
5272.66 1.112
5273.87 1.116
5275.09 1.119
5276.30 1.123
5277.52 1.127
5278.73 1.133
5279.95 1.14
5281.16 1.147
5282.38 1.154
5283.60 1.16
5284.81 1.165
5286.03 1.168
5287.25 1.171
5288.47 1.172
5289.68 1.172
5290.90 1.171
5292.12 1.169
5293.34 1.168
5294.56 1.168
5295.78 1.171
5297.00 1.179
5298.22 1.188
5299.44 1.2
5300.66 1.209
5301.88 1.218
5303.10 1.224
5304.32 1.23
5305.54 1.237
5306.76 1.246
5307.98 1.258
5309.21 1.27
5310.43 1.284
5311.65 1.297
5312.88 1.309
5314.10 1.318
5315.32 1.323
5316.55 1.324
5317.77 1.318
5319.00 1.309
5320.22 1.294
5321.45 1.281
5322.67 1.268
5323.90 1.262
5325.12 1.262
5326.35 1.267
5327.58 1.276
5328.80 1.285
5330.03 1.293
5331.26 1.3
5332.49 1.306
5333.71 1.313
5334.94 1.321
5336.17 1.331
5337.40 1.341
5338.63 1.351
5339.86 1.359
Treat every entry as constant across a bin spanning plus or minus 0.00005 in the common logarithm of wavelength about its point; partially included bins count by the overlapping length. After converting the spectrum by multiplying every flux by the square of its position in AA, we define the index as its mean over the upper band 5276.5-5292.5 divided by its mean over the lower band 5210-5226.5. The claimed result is 1.09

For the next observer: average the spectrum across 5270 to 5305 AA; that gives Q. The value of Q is 1.16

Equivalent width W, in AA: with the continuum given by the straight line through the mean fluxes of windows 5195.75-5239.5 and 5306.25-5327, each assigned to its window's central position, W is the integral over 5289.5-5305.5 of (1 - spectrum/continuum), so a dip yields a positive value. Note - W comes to 0.7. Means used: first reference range 1.07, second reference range 1.29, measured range 1.19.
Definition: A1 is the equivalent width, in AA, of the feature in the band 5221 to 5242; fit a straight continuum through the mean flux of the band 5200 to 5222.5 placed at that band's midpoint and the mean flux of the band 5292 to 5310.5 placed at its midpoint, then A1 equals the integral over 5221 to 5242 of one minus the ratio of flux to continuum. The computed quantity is 1.5 AA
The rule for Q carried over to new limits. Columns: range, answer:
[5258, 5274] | 1.09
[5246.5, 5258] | 1.07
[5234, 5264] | 1.05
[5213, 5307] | 1.1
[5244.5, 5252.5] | 1.06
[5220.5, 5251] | 1.05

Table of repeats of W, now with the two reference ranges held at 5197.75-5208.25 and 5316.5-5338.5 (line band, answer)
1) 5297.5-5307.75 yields 0.3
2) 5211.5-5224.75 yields 0.4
